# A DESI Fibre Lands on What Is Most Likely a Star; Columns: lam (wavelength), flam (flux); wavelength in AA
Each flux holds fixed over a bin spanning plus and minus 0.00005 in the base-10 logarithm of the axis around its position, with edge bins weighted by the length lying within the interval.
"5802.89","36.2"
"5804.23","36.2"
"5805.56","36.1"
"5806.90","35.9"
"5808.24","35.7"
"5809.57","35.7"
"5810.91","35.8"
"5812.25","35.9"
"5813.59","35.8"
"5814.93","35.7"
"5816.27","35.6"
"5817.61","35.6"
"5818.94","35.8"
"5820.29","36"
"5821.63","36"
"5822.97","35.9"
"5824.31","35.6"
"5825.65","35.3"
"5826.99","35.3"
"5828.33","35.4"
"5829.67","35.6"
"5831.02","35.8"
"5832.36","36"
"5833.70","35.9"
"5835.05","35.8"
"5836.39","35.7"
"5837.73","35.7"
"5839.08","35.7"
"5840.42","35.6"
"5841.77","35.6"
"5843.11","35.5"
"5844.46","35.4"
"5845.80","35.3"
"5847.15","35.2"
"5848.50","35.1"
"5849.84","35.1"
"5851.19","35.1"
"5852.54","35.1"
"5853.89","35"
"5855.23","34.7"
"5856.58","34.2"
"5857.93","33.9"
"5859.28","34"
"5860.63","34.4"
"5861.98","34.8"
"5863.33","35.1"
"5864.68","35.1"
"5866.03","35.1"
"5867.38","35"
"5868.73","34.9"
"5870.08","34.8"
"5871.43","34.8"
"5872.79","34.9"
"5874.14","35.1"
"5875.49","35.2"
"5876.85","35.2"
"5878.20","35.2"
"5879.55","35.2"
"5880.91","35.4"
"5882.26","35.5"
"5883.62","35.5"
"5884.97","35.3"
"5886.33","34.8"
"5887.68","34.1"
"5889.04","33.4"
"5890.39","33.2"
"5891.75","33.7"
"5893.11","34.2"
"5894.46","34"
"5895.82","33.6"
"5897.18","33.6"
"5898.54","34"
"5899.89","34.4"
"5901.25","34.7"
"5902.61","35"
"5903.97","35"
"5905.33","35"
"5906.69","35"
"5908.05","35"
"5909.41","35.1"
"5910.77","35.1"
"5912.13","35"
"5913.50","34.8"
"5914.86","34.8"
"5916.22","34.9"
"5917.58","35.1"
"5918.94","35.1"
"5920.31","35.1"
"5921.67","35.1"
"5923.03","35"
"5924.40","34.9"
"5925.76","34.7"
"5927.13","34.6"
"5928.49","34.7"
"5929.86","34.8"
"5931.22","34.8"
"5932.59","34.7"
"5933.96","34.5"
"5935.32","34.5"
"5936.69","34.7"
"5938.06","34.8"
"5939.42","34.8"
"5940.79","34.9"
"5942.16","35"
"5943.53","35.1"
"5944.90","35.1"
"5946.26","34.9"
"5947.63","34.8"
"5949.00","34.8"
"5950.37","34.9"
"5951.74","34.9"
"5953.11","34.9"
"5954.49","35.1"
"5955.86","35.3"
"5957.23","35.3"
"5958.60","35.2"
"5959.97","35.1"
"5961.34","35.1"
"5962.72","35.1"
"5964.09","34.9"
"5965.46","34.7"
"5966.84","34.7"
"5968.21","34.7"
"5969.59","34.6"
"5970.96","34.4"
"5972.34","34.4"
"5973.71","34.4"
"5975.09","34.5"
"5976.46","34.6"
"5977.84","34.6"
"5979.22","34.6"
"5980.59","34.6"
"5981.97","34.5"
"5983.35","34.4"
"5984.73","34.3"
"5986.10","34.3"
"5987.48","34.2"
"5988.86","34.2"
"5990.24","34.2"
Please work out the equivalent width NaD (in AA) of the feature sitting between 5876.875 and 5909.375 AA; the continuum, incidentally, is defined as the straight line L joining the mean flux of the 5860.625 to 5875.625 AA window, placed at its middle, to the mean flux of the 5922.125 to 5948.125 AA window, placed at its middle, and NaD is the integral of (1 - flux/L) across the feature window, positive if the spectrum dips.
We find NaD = 0.3 AA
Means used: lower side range 35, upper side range 34.8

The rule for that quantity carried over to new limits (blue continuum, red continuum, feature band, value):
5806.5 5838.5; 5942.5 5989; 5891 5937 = 0.55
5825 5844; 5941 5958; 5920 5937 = 0.17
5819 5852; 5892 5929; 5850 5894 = 0.50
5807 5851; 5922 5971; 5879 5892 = 0.23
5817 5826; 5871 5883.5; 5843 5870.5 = 0.39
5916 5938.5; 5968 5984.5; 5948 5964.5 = -0.20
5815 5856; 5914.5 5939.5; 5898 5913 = 0.06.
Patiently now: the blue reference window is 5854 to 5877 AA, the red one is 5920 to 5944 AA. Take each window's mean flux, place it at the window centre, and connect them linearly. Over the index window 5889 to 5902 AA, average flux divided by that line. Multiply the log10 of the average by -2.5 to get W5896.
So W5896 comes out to 0.03 mag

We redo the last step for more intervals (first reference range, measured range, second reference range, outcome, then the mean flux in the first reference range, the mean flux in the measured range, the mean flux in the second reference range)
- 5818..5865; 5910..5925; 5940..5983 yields 0.001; 35.3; 35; 34.8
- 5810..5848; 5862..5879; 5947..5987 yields 0.011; 35.7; 35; 34.7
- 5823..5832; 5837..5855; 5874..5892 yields -0.001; 35.6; 35.3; 34.8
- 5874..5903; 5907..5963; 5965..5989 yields -0.013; 34.5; 34.9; 34.5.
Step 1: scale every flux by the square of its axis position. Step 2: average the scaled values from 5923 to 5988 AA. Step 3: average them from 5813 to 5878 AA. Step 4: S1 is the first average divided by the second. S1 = 1.02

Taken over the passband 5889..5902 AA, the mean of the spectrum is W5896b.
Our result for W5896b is 33.9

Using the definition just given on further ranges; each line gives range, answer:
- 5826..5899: 34.9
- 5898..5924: 34.9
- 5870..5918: 34.7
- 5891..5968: 34.8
